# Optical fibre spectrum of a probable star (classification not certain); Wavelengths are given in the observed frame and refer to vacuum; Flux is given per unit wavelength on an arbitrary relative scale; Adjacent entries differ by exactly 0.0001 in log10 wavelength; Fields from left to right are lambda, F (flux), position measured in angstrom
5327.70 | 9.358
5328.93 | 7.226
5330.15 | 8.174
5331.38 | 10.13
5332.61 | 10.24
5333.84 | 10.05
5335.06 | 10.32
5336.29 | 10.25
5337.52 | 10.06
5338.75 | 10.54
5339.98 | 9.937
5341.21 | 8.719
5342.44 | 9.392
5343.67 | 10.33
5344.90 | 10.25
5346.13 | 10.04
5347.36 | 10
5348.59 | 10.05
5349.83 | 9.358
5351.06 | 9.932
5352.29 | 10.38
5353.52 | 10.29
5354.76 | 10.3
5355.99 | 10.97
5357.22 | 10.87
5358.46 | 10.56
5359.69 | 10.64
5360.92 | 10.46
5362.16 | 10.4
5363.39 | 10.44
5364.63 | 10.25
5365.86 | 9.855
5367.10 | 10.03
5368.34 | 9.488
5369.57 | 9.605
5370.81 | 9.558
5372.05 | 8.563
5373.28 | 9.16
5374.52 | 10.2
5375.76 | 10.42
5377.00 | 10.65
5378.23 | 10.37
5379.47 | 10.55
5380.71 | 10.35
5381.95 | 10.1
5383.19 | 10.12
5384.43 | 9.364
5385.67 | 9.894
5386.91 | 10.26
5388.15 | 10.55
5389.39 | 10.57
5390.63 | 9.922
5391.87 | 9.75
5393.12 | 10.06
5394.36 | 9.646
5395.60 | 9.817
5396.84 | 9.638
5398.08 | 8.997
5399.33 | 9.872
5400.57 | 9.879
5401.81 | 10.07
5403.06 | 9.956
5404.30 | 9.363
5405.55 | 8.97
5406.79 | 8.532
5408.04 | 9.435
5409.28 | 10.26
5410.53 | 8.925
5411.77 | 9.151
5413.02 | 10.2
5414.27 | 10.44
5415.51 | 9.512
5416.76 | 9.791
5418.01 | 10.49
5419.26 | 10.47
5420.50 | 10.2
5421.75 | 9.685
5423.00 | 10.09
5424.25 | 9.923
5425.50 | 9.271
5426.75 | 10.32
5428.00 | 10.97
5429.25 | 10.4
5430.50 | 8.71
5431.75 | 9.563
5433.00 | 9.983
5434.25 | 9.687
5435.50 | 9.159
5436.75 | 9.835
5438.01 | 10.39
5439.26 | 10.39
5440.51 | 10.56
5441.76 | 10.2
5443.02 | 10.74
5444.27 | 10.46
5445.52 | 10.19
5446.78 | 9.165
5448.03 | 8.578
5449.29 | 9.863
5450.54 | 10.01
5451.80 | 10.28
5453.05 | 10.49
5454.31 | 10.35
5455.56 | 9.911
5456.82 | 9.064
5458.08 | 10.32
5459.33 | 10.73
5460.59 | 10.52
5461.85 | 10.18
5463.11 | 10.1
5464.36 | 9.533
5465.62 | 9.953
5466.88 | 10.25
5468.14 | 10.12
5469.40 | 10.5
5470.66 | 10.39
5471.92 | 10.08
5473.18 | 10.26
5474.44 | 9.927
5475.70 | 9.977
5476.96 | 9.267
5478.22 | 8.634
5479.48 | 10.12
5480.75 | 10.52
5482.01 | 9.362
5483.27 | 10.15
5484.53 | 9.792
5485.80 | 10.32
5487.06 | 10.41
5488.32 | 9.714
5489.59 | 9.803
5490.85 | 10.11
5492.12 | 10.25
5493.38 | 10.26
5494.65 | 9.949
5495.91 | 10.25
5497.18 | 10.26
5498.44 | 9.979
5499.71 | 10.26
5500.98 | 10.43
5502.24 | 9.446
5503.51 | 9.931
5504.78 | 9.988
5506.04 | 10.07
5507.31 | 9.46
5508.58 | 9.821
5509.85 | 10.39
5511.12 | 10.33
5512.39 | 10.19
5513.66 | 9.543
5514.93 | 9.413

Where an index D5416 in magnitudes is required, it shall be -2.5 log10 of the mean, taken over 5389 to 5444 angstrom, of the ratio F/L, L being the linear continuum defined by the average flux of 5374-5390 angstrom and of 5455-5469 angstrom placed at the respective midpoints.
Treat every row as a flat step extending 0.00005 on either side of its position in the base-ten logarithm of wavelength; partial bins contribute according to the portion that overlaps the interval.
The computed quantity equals 0.03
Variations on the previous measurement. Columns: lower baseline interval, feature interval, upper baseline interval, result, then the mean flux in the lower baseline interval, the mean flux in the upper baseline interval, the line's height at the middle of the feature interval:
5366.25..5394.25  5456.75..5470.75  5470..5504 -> -0.020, 9.97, 10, 9.99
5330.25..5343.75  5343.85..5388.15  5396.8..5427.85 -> -0.028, 9.91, 9.76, 9.85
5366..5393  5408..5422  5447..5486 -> 0.007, 9.97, 9.97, 9.97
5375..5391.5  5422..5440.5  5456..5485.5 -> 0.019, 10.2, 9.99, 10.1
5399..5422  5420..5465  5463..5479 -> -0.017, 9.75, 9.92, 9.84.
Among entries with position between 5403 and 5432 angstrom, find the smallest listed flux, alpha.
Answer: 8.532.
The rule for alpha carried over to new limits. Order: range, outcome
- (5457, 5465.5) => 9.533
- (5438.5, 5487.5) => 8.578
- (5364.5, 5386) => 8.563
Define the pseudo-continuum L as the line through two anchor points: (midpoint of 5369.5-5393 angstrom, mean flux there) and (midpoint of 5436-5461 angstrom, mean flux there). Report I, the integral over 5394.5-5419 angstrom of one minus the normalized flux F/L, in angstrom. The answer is 0.9 angstrom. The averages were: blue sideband 10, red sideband 10.1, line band 9.66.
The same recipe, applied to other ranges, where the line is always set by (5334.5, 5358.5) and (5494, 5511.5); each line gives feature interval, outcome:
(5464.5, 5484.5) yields 0.2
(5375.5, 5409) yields 0.7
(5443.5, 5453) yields 0.2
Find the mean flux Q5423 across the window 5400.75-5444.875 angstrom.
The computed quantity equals 9.89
